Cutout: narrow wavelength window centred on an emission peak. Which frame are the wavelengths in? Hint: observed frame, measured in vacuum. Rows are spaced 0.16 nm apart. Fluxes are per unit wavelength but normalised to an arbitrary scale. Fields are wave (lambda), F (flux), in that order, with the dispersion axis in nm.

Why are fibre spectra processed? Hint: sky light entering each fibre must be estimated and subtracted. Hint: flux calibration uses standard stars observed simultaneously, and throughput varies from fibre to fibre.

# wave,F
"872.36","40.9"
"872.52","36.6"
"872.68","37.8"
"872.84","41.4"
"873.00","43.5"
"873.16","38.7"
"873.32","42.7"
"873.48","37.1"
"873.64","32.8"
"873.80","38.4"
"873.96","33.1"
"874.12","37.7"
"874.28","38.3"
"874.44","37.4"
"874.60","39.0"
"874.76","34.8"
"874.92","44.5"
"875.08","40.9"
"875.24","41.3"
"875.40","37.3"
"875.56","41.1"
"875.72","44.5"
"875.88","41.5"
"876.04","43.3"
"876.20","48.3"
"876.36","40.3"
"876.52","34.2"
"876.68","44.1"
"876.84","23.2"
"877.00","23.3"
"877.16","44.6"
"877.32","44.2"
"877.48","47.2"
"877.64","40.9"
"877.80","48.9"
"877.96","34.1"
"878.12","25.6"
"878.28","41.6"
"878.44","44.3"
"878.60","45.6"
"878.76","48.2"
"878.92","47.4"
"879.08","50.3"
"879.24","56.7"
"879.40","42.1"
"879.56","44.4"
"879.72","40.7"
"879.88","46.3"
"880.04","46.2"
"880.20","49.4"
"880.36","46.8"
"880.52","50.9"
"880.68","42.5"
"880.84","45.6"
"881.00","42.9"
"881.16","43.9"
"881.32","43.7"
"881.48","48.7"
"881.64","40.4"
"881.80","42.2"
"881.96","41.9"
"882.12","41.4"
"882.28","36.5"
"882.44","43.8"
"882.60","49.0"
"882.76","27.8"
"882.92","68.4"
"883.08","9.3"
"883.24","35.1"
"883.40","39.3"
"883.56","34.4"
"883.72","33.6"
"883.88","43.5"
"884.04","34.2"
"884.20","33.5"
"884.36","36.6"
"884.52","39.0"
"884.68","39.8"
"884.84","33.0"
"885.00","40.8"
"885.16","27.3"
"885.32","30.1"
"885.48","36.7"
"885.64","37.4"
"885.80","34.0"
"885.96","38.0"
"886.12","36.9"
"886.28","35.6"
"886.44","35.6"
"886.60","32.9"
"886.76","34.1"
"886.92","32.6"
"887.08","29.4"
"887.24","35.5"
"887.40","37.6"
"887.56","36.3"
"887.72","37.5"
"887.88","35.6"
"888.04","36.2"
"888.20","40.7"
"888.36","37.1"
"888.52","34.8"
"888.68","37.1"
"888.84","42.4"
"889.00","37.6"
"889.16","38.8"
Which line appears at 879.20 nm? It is H-beta 4861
